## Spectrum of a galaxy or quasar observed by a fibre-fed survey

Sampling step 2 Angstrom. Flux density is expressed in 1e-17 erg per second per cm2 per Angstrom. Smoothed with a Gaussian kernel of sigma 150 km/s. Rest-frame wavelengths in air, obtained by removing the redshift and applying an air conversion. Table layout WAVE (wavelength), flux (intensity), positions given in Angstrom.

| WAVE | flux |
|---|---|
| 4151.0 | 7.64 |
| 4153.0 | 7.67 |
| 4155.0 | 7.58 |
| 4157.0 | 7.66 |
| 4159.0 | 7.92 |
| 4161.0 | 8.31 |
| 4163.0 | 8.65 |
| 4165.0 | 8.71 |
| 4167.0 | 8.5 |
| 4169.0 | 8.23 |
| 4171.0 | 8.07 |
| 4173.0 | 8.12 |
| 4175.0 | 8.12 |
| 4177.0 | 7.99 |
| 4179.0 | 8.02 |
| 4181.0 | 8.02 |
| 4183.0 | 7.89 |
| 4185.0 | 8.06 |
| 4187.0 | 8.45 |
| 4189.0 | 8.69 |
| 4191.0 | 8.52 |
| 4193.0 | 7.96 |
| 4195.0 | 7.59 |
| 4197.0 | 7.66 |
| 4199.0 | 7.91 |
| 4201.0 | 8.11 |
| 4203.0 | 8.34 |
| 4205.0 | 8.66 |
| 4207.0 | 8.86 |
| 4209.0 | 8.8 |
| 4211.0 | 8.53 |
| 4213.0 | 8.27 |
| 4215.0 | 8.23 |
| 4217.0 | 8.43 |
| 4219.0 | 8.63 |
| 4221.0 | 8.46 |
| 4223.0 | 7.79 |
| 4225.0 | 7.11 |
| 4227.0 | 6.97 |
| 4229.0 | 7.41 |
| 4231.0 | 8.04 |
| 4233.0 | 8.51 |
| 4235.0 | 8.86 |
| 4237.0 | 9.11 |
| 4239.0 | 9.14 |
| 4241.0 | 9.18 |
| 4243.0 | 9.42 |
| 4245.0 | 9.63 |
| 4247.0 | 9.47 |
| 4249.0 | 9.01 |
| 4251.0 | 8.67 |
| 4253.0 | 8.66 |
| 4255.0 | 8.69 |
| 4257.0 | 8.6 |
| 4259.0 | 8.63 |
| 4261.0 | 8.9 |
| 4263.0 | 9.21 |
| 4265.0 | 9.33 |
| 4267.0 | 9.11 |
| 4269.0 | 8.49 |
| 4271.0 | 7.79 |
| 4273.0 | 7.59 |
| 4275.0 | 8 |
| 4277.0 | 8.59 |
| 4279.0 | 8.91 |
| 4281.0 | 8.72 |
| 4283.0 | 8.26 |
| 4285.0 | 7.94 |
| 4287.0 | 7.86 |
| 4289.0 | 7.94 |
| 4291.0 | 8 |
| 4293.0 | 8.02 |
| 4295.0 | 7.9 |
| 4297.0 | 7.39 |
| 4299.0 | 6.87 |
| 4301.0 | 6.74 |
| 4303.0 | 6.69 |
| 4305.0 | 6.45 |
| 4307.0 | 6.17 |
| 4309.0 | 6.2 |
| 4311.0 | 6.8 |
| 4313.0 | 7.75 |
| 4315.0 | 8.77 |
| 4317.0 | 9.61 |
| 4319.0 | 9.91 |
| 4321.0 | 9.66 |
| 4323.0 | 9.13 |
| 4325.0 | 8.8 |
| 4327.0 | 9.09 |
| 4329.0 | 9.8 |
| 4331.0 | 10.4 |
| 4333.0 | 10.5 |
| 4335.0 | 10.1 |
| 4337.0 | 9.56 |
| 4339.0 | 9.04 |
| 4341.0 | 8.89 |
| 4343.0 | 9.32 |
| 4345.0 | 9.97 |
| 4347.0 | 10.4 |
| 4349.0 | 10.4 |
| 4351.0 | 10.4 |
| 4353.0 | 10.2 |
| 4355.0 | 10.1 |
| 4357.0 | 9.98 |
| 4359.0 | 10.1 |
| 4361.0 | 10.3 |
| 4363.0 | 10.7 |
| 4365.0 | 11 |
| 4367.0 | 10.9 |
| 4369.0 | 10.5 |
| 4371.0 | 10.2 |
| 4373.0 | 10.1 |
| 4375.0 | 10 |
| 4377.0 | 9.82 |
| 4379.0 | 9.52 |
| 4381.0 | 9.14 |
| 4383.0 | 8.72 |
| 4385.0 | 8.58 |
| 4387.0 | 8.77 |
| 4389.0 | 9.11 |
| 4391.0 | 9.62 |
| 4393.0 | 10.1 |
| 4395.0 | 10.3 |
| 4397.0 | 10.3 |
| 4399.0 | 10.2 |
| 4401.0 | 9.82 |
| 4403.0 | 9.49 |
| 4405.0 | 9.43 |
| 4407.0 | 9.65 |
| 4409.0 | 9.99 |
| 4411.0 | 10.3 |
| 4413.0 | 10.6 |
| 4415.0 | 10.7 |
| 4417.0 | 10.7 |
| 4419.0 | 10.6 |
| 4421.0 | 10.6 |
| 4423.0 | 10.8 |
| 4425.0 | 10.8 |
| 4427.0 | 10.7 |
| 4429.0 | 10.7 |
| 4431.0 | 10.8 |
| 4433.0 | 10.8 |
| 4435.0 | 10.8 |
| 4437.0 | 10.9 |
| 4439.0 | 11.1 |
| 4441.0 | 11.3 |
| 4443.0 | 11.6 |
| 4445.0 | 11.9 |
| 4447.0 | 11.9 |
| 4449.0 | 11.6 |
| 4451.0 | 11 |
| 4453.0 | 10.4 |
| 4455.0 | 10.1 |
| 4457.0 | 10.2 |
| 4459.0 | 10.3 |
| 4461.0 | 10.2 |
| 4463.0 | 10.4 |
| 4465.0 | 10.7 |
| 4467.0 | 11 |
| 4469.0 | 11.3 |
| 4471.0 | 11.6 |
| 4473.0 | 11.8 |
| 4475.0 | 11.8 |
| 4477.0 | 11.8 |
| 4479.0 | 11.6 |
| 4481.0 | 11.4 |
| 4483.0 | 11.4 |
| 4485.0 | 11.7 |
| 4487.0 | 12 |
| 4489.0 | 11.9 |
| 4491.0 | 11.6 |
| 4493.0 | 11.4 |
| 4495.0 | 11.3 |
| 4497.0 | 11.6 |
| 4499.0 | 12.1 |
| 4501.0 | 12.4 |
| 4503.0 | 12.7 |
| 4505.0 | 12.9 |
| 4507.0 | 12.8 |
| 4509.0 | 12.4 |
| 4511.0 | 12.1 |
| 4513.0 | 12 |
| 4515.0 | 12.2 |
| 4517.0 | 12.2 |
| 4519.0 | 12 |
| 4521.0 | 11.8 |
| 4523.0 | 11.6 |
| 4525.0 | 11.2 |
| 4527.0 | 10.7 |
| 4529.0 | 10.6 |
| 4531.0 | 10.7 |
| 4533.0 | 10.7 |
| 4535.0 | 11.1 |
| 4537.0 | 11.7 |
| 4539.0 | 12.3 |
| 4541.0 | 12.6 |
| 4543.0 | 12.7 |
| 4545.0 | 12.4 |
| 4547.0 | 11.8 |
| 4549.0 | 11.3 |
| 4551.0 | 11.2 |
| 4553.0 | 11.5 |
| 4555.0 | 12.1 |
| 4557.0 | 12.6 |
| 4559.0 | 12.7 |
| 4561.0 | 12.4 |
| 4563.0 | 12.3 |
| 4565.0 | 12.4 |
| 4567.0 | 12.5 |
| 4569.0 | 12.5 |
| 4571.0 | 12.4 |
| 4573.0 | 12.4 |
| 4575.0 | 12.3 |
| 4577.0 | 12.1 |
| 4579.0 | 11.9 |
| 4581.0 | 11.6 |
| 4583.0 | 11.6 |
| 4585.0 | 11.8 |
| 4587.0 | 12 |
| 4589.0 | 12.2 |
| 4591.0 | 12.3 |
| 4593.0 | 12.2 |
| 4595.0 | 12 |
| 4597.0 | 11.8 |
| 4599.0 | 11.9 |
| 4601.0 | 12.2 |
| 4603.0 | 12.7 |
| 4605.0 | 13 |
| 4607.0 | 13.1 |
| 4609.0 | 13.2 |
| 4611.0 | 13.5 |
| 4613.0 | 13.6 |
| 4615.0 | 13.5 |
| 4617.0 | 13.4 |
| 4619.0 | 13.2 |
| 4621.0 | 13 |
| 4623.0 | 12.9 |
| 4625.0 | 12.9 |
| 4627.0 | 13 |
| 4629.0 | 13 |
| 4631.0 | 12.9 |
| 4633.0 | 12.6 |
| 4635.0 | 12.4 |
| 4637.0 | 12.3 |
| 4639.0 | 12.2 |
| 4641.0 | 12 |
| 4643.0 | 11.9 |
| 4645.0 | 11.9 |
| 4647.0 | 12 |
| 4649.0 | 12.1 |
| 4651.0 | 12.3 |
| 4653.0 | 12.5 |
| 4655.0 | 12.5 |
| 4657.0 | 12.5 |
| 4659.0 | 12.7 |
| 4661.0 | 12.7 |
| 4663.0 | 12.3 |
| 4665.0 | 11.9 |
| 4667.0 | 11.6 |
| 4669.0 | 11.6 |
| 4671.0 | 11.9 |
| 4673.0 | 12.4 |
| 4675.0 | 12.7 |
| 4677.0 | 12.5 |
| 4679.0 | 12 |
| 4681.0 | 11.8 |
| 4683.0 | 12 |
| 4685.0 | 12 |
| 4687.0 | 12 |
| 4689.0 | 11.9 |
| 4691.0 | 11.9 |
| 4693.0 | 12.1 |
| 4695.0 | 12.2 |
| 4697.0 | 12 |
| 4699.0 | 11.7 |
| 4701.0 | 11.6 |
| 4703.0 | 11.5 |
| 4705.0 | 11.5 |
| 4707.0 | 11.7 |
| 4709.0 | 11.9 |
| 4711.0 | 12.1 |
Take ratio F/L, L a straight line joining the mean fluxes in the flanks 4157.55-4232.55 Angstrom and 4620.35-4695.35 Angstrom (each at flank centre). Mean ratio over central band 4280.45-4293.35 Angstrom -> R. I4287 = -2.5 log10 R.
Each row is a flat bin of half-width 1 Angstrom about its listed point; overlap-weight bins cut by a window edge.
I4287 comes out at 0.11 mag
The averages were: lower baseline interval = 8.16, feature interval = 8.09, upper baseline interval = 12.3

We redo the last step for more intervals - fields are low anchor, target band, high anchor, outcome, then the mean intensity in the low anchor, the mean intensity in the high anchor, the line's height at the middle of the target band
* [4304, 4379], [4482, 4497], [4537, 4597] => -0.04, 9.49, 12.1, 11.2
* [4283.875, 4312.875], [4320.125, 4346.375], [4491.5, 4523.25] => -0.19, 7.23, 12.1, 8.04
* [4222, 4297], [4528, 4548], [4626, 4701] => -0.06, 8.46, 12.2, 11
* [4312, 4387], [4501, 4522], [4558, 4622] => -0.07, 9.75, 12.5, 11.6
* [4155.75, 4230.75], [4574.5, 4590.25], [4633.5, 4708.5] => -0.05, 8.15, 12.1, 11.3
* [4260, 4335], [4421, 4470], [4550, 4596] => -0.05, 8.33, 12.1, 10.4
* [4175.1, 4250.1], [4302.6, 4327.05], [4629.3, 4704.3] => 0.14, 8.37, 12.1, 9.22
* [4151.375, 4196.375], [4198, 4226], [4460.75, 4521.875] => 0.03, 8.11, 11.8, 8.55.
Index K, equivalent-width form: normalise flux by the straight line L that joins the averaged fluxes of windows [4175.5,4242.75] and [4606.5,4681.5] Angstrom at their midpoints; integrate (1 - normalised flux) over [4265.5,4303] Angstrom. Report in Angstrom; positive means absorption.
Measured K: 4.18 Angstrom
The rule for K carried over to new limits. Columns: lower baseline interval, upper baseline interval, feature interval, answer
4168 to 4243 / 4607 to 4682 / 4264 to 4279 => 0.8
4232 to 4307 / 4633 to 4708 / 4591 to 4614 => -2.4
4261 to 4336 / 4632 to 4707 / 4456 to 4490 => -3.8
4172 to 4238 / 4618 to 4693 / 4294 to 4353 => 3.5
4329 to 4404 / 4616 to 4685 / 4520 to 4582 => -1.9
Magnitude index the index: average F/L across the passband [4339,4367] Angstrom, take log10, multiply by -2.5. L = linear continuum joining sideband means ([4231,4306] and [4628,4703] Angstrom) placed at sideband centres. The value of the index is -0.105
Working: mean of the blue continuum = 8.38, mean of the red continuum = 12.2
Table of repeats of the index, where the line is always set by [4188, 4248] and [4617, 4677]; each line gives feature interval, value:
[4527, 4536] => 0.057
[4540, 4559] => -0.050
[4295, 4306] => 0.306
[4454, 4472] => 0.006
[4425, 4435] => -0.037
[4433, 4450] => -0.084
